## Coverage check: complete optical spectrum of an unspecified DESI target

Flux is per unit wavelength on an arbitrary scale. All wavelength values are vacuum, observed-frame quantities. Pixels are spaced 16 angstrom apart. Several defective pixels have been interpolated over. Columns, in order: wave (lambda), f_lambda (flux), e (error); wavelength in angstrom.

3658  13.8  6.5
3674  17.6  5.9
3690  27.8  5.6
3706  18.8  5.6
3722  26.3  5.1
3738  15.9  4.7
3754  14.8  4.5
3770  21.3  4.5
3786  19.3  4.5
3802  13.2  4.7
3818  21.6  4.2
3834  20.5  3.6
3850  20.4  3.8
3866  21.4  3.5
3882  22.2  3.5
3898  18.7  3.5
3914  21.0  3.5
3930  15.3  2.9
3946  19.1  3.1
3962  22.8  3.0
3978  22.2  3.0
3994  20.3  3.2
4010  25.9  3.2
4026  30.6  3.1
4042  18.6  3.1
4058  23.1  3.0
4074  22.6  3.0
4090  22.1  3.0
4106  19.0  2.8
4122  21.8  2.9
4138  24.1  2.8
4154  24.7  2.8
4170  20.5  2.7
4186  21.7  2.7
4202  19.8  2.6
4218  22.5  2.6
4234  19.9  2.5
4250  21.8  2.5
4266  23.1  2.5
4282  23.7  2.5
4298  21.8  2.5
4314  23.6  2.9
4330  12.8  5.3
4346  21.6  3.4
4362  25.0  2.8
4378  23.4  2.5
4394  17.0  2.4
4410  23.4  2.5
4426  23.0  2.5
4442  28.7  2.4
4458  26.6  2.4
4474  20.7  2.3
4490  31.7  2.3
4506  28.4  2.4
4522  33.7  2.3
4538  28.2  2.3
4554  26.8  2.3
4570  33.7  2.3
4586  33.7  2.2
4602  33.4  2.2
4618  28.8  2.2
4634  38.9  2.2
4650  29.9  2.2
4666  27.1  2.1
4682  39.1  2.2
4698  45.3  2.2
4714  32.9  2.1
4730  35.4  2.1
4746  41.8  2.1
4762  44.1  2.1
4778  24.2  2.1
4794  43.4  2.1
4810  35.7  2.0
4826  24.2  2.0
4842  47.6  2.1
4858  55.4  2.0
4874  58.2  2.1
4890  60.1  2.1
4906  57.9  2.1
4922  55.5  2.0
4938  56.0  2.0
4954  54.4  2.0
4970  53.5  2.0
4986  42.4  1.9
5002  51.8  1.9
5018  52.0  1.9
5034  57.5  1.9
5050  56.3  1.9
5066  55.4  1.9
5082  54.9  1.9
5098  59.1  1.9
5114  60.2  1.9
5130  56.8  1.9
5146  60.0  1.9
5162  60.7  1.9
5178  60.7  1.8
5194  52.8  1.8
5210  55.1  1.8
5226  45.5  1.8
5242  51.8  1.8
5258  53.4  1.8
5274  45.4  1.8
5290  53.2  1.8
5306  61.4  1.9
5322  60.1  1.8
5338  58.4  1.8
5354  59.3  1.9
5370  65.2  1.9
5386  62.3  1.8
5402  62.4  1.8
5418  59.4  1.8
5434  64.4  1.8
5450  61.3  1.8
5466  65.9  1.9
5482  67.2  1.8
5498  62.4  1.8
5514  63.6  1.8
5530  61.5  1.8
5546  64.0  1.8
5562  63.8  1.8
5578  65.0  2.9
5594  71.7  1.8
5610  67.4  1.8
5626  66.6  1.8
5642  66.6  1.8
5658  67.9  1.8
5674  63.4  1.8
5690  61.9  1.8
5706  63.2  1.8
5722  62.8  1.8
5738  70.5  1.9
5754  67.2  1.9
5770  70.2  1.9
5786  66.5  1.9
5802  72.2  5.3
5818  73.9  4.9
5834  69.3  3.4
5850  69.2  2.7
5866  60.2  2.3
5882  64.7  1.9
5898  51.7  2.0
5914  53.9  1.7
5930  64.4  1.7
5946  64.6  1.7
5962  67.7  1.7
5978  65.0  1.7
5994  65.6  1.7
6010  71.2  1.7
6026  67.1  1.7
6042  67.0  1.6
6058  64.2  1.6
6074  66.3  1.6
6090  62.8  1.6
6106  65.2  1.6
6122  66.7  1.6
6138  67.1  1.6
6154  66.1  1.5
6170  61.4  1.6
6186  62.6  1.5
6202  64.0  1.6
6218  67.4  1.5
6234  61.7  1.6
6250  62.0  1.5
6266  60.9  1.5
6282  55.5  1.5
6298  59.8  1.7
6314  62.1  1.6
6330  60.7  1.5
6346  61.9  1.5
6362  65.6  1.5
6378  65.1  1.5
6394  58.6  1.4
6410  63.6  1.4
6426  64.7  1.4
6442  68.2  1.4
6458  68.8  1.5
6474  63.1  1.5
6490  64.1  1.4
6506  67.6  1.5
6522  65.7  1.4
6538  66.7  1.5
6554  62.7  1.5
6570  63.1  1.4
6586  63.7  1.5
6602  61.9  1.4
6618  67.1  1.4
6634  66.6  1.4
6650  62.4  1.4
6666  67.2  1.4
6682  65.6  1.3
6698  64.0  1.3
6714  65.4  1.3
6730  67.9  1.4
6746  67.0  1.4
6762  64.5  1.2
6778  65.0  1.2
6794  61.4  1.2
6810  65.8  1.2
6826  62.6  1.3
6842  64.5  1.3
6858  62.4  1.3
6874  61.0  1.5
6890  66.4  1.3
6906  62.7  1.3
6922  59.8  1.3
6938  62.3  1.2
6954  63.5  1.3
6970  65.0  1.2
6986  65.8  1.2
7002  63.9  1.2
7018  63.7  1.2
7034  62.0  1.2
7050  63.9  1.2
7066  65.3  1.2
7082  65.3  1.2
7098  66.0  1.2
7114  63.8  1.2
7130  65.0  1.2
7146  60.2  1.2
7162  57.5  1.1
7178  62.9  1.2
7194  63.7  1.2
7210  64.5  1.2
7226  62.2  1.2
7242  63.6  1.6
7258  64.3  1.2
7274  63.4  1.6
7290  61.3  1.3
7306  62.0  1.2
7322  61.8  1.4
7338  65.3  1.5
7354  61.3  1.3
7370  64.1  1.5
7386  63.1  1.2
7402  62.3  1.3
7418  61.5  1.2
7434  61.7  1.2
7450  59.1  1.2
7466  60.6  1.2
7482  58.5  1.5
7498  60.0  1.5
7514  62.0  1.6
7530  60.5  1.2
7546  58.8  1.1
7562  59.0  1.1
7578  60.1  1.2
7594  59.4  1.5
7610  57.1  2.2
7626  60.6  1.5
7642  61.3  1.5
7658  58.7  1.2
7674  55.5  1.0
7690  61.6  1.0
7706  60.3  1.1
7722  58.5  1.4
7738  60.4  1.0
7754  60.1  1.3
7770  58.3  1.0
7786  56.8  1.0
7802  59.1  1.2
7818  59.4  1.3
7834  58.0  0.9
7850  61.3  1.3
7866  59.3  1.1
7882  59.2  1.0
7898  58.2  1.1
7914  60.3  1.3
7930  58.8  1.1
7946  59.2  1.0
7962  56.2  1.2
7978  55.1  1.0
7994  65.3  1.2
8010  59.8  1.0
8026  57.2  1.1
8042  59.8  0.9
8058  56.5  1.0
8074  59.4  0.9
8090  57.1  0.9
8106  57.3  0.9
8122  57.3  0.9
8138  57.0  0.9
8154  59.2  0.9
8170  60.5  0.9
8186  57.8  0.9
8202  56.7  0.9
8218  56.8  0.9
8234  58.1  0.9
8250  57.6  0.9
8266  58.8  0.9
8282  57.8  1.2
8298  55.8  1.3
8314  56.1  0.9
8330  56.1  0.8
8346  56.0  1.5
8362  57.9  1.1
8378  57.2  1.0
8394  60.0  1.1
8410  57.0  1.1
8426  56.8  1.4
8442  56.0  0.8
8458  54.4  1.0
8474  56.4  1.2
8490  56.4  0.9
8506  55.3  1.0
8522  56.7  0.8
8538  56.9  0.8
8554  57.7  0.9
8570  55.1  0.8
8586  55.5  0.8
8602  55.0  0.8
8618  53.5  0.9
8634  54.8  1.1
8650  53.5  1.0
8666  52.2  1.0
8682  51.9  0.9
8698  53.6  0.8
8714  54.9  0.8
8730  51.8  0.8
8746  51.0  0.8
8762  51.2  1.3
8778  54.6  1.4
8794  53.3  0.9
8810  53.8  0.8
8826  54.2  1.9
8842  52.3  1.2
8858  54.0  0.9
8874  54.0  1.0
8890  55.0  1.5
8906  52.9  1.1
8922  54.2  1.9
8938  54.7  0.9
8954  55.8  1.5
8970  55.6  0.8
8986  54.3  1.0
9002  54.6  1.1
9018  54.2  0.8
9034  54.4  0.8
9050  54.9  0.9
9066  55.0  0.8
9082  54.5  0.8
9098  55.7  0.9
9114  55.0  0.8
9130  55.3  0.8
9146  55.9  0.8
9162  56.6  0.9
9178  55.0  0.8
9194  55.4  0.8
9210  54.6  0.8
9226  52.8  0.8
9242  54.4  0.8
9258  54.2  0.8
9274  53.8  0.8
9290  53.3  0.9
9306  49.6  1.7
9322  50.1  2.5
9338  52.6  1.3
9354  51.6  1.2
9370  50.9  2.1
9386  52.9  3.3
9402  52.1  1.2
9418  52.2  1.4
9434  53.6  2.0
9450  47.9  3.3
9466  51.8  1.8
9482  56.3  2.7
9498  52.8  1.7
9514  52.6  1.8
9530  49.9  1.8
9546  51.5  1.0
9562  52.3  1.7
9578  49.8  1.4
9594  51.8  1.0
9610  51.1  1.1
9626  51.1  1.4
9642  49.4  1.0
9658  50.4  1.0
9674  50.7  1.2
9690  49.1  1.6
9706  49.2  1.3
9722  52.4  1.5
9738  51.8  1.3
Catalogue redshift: 0.21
